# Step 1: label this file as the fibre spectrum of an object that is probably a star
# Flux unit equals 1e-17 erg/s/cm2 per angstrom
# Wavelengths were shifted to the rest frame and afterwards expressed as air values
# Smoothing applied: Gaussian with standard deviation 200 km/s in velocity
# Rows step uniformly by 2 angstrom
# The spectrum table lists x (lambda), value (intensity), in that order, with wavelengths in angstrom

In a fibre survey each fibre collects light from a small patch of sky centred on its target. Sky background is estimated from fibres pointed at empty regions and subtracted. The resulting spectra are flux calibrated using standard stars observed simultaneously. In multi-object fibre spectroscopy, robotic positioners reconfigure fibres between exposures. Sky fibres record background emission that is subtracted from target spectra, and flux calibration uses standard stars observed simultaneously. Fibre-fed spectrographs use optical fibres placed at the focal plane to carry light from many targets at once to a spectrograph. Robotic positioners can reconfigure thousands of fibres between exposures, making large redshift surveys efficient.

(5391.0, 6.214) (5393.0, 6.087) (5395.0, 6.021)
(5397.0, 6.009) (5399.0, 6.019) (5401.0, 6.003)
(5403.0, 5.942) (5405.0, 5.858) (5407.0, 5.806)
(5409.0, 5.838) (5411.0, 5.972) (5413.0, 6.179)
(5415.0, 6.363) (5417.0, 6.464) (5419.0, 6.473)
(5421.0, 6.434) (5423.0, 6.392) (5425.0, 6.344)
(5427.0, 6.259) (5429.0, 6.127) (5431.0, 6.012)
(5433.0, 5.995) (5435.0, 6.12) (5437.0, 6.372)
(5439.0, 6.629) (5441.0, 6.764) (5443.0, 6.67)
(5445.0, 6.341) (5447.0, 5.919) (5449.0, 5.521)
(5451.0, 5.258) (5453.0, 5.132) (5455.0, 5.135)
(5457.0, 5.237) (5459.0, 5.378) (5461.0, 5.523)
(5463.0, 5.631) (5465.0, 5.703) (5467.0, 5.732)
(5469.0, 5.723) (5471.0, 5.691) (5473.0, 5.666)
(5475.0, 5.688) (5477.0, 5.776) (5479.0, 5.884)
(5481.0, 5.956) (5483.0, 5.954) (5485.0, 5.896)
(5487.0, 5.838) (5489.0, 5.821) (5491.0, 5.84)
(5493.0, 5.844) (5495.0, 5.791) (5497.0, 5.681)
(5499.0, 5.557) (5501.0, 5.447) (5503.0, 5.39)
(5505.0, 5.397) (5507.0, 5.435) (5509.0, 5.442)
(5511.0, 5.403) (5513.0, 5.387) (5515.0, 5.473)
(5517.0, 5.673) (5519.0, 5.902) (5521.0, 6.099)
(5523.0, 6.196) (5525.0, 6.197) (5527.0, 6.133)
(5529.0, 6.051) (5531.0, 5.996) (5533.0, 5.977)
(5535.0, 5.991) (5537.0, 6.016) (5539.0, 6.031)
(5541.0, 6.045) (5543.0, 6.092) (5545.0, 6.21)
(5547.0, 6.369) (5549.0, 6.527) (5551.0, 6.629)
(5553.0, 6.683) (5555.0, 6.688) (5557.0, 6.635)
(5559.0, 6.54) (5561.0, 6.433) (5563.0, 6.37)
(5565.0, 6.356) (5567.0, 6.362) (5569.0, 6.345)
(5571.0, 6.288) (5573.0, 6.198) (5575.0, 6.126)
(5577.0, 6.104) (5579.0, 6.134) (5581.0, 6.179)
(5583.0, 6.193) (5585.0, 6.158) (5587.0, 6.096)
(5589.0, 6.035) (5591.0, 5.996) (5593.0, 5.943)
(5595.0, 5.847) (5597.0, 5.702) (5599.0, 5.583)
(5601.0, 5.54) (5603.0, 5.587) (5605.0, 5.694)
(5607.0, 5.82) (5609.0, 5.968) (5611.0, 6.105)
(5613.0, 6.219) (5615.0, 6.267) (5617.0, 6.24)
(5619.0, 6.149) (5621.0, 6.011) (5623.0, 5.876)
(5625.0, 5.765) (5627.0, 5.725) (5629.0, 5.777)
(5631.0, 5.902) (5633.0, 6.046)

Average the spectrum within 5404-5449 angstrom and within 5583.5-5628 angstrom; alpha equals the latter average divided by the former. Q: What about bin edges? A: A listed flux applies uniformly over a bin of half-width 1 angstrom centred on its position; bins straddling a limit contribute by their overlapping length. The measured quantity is 0.95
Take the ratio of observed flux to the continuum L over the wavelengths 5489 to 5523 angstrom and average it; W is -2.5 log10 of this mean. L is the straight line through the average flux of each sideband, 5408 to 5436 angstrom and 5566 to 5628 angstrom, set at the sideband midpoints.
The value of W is 0.089 mag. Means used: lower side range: 6.21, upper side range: 6.01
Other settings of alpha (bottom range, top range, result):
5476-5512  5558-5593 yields 1.09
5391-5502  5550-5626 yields 1.03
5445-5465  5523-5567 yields 1.15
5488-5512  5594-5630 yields 1.05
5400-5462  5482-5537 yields 0.96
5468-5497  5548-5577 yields 1.11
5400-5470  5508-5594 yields 1.03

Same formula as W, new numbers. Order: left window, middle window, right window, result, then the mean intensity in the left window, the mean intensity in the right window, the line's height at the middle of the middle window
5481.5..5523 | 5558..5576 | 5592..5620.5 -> -0.092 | 5.68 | 5.91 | 5.82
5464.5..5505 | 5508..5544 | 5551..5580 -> 0.032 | 5.74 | 6.38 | 6.07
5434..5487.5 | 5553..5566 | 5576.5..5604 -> -0.107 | 5.82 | 5.93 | 5.91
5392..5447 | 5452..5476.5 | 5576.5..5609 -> 0.112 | 6.2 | 5.91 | 6.12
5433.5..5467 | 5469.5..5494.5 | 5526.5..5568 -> 0.030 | 5.83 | 6.29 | 5.98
